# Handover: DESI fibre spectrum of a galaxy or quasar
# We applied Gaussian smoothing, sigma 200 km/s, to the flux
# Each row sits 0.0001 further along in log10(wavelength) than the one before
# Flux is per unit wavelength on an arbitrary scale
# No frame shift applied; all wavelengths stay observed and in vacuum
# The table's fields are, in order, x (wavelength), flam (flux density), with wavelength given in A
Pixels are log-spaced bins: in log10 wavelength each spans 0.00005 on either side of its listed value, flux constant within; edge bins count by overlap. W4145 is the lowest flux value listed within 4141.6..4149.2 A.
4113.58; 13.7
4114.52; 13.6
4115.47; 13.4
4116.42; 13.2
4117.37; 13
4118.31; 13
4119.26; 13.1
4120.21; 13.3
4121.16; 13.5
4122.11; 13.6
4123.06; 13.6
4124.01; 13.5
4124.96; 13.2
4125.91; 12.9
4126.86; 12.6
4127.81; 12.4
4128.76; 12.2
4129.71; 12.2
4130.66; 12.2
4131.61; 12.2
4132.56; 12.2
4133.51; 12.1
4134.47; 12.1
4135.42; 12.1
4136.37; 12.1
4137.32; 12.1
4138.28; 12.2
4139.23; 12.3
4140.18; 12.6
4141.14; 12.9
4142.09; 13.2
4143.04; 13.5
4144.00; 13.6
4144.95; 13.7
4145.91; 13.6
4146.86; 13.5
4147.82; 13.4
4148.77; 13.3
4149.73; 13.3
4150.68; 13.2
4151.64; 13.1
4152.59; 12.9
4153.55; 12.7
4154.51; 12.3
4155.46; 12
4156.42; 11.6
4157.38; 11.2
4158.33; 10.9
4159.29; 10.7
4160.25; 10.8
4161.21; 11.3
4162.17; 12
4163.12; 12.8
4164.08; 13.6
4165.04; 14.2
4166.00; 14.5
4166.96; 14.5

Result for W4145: 13.2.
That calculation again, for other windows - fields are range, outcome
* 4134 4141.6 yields 12.1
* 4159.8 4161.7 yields 10.8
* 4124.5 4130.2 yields 12.2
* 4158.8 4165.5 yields 10.7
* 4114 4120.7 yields 13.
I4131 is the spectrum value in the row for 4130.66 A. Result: 12.2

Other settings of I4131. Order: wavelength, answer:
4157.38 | 11.2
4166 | 14.5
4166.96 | 14.5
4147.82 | 13.4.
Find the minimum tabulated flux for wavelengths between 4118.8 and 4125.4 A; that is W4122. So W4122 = 13.1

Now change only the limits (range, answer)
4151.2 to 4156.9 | 11.6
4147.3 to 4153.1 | 12.9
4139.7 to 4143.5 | 12.6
